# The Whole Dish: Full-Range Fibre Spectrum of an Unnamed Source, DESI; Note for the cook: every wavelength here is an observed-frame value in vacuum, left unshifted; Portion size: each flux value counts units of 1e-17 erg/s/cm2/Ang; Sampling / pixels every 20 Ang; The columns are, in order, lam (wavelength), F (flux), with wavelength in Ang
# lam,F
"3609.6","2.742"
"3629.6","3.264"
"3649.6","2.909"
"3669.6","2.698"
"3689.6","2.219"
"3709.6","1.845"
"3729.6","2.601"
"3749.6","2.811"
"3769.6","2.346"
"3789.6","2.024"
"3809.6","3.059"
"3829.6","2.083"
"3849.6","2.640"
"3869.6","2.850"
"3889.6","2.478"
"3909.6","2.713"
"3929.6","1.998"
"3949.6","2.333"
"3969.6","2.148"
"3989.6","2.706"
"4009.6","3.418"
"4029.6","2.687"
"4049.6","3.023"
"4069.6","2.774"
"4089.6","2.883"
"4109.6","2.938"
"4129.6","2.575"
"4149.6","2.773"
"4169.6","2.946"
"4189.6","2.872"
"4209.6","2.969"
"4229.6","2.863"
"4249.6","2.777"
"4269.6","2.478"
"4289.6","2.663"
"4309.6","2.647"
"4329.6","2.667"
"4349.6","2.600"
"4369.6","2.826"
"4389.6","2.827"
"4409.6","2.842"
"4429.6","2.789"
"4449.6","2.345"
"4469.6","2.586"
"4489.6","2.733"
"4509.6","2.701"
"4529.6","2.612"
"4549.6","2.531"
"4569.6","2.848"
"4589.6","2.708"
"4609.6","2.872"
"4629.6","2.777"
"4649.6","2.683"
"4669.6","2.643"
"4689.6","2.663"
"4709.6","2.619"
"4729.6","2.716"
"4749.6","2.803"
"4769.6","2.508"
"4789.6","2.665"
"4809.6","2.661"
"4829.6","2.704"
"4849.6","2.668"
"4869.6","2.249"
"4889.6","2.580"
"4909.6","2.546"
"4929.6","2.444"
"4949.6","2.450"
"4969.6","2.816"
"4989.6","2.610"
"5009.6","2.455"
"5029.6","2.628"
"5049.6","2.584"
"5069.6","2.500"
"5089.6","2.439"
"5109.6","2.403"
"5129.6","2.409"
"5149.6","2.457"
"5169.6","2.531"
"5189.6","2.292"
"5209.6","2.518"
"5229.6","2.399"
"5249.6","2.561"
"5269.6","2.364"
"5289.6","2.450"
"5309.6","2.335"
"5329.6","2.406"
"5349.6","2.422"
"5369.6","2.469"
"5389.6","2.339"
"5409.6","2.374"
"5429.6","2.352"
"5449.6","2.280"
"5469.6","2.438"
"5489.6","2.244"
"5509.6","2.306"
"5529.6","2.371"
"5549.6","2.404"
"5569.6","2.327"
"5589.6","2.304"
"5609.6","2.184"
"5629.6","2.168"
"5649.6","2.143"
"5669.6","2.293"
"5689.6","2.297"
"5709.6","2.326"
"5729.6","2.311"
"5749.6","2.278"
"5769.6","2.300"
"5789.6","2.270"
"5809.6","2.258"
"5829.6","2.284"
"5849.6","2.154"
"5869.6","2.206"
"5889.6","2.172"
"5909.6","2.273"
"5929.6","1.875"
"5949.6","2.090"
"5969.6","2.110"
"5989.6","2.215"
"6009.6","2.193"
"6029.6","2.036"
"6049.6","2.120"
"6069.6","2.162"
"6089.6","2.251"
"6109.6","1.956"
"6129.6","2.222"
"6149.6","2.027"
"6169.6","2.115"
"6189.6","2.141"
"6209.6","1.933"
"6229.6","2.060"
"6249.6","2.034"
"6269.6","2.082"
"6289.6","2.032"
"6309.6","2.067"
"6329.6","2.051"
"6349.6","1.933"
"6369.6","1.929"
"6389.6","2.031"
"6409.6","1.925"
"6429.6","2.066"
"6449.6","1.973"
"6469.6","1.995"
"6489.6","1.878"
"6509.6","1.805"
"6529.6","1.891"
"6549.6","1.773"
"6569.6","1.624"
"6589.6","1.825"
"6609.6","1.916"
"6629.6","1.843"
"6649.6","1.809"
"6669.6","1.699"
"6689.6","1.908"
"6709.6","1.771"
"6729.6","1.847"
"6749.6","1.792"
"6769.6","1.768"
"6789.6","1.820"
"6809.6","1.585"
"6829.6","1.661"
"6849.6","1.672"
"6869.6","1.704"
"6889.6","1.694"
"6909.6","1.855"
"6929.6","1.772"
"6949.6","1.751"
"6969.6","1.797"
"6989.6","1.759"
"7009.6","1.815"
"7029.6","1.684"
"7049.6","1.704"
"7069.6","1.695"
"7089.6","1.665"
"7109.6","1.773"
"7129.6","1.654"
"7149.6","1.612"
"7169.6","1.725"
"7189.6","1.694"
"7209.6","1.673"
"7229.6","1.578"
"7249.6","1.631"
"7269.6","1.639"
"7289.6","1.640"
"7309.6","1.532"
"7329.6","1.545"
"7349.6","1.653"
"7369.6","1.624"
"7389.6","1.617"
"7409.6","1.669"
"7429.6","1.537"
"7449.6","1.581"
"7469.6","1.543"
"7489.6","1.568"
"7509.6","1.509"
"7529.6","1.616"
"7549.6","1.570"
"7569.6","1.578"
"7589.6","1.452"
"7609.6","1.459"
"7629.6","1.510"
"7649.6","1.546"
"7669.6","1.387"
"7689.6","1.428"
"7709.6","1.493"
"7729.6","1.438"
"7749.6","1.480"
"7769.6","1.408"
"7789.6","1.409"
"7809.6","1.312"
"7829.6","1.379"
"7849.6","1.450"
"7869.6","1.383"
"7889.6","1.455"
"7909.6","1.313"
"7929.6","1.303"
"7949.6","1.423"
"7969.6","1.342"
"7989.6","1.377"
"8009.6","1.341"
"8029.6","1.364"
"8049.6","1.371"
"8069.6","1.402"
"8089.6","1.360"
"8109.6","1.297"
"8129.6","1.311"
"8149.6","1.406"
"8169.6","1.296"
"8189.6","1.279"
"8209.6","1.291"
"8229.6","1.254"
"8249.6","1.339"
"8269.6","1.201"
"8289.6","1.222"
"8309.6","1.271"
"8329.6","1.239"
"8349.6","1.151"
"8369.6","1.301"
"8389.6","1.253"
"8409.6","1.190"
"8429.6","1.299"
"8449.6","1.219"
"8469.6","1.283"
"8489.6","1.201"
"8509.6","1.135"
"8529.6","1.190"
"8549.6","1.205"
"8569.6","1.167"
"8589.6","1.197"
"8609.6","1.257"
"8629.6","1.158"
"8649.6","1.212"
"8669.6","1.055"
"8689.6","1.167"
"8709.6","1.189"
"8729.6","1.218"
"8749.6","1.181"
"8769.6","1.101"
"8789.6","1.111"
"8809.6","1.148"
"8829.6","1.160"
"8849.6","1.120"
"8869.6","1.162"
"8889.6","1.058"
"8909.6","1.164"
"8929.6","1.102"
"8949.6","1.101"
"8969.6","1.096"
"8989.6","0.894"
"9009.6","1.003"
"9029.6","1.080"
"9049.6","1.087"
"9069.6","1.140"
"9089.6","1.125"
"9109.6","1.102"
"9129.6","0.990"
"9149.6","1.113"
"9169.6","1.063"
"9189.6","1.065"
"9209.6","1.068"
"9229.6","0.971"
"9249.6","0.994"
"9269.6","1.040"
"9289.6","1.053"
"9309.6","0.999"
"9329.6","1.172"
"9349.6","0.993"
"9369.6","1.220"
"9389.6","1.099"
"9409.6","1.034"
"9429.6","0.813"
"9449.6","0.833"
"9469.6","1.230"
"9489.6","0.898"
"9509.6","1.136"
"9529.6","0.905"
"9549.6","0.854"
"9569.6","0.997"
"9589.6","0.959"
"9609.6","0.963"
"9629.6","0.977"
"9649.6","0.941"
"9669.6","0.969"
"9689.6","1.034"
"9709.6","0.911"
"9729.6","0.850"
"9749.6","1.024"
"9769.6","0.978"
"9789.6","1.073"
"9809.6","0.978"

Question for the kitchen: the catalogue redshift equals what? 0.000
